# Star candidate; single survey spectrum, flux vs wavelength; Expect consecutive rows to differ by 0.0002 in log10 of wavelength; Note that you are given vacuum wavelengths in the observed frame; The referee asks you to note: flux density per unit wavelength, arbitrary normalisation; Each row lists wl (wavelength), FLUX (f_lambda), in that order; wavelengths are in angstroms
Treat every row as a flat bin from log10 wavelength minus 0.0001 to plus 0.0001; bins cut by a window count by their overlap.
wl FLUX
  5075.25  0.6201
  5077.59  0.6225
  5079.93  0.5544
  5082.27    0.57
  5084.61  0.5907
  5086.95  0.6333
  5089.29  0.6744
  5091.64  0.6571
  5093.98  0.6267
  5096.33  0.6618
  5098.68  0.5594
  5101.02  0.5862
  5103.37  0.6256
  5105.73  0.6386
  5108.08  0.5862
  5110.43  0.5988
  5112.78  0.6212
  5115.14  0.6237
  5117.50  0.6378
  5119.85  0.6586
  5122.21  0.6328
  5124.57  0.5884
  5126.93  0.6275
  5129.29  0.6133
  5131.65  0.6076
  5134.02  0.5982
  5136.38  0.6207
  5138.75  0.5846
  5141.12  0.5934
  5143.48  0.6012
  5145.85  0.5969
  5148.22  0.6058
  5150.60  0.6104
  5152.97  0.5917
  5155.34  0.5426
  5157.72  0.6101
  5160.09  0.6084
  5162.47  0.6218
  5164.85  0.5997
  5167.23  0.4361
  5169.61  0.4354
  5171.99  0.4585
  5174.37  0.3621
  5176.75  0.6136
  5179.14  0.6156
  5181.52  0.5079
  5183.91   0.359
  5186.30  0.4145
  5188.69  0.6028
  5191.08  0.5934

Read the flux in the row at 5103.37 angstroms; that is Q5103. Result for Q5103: 0.6256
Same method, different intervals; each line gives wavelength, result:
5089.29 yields 0.6744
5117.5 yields 0.6378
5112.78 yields 0.6212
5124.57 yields 0.5884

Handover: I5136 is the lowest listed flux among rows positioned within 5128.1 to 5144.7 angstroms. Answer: 0.5846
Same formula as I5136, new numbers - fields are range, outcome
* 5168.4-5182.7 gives 0.3621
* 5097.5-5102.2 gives 0.5594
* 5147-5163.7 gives 0.5426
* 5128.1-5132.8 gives 0.6076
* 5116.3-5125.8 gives 0.5884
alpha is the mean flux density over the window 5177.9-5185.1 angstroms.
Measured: 0.495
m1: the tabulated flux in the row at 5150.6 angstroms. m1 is 0.6104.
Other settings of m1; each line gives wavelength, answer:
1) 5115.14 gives 0.6237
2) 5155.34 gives 0.5426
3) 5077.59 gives 0.6225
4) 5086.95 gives 0.6333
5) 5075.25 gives 0.6201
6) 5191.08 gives 0.5934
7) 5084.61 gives 0.5907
